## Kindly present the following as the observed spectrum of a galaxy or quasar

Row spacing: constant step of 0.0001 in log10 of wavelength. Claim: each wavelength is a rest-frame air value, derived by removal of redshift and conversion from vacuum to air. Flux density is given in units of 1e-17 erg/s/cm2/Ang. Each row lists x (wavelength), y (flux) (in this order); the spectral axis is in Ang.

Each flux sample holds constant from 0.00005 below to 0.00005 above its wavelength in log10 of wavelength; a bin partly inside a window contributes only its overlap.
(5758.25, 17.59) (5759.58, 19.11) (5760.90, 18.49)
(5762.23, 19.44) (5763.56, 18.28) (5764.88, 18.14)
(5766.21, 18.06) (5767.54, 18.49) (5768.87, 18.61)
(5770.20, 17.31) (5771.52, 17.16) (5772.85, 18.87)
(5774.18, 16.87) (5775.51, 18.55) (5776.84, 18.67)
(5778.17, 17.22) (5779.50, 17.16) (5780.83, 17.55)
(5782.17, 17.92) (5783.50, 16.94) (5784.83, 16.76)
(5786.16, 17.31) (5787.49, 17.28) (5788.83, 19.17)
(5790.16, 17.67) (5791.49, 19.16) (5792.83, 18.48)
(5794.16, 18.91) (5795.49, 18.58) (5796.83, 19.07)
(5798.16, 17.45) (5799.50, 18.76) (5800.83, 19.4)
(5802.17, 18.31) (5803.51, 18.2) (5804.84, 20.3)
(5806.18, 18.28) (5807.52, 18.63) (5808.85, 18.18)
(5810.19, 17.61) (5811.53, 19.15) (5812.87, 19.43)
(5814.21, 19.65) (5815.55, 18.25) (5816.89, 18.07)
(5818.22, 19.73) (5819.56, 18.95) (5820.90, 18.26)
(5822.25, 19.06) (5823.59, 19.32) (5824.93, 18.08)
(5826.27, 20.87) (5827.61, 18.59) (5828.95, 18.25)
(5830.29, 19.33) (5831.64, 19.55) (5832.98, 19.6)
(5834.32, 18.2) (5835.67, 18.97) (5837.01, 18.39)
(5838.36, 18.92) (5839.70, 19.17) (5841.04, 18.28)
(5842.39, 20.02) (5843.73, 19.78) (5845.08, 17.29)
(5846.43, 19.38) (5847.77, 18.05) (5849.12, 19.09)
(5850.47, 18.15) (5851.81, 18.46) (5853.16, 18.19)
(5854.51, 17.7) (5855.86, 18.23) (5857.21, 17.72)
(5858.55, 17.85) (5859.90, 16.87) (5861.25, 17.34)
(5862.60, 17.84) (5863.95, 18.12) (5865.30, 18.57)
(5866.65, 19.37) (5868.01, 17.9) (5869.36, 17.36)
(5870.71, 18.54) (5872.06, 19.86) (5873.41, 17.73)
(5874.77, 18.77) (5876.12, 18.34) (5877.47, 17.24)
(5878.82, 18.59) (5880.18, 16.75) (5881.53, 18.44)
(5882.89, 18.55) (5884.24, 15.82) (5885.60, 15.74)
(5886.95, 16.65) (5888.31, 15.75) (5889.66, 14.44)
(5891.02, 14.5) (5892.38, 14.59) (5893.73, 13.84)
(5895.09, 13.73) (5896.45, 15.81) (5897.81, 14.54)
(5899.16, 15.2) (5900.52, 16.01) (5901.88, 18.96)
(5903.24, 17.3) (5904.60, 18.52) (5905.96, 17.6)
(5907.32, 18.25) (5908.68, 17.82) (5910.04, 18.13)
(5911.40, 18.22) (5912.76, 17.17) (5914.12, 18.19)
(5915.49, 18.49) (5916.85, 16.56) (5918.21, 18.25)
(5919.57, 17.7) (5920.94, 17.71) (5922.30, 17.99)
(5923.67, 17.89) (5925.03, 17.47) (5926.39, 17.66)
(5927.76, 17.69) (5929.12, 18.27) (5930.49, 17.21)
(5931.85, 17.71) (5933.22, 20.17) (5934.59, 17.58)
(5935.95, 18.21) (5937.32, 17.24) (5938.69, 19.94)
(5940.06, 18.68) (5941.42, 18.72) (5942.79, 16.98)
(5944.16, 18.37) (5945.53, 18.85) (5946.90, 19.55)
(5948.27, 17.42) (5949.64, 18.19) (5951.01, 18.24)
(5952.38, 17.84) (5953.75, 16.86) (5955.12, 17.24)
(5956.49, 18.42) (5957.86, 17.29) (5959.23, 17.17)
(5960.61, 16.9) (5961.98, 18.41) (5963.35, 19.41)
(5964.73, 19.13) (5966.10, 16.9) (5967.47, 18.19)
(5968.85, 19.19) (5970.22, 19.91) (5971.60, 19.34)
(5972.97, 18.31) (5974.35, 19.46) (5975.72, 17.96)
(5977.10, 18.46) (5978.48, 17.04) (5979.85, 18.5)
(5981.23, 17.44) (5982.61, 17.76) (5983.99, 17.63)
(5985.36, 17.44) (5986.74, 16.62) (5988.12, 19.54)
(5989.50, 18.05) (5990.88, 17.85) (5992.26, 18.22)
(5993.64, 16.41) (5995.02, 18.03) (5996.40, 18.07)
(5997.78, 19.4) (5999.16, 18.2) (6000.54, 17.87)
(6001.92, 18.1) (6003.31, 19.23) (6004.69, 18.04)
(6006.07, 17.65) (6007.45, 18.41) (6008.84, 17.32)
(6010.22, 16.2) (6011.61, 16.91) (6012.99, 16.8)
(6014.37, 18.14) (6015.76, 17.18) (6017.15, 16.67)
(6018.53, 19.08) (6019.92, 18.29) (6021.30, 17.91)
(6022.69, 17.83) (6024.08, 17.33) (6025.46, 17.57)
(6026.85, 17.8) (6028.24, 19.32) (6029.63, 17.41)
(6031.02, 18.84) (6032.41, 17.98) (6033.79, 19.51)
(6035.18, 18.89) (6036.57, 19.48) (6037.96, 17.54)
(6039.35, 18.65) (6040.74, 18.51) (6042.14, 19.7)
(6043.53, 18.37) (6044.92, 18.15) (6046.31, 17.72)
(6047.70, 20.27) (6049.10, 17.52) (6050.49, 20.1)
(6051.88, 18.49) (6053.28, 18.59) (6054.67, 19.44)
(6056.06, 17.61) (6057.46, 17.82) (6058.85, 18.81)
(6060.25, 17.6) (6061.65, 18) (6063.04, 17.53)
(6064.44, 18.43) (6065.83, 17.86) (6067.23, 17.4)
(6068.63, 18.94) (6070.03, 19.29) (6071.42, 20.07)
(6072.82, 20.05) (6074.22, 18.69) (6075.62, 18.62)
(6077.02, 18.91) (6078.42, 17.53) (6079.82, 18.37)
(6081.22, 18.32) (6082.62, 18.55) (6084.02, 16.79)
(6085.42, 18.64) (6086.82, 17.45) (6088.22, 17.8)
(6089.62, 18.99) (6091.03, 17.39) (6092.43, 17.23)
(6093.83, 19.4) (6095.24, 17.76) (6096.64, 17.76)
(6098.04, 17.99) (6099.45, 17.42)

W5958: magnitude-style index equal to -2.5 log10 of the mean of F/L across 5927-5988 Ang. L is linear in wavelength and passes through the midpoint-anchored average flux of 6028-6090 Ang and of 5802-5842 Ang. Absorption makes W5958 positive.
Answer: 0.030 mag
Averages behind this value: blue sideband 18.9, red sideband 18.5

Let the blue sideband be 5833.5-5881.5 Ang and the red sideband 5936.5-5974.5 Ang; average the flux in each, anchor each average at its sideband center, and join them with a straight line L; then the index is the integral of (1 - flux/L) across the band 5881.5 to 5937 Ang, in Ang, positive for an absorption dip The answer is 3.7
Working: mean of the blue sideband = 18.3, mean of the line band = 17.1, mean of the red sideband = 18.3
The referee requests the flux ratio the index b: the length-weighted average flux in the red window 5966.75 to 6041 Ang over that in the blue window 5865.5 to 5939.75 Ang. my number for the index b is 1.04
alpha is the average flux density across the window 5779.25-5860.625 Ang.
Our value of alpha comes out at 18.5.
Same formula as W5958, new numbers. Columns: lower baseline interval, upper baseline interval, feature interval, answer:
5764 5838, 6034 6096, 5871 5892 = 0.08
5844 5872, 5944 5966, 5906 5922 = 0.01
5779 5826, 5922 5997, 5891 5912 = 0.11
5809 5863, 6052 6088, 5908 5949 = 0.03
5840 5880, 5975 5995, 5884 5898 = 0.21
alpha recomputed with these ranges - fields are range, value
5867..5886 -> 17.9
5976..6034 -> 17.9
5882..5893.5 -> 15.7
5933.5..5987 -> 18.2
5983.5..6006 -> 18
